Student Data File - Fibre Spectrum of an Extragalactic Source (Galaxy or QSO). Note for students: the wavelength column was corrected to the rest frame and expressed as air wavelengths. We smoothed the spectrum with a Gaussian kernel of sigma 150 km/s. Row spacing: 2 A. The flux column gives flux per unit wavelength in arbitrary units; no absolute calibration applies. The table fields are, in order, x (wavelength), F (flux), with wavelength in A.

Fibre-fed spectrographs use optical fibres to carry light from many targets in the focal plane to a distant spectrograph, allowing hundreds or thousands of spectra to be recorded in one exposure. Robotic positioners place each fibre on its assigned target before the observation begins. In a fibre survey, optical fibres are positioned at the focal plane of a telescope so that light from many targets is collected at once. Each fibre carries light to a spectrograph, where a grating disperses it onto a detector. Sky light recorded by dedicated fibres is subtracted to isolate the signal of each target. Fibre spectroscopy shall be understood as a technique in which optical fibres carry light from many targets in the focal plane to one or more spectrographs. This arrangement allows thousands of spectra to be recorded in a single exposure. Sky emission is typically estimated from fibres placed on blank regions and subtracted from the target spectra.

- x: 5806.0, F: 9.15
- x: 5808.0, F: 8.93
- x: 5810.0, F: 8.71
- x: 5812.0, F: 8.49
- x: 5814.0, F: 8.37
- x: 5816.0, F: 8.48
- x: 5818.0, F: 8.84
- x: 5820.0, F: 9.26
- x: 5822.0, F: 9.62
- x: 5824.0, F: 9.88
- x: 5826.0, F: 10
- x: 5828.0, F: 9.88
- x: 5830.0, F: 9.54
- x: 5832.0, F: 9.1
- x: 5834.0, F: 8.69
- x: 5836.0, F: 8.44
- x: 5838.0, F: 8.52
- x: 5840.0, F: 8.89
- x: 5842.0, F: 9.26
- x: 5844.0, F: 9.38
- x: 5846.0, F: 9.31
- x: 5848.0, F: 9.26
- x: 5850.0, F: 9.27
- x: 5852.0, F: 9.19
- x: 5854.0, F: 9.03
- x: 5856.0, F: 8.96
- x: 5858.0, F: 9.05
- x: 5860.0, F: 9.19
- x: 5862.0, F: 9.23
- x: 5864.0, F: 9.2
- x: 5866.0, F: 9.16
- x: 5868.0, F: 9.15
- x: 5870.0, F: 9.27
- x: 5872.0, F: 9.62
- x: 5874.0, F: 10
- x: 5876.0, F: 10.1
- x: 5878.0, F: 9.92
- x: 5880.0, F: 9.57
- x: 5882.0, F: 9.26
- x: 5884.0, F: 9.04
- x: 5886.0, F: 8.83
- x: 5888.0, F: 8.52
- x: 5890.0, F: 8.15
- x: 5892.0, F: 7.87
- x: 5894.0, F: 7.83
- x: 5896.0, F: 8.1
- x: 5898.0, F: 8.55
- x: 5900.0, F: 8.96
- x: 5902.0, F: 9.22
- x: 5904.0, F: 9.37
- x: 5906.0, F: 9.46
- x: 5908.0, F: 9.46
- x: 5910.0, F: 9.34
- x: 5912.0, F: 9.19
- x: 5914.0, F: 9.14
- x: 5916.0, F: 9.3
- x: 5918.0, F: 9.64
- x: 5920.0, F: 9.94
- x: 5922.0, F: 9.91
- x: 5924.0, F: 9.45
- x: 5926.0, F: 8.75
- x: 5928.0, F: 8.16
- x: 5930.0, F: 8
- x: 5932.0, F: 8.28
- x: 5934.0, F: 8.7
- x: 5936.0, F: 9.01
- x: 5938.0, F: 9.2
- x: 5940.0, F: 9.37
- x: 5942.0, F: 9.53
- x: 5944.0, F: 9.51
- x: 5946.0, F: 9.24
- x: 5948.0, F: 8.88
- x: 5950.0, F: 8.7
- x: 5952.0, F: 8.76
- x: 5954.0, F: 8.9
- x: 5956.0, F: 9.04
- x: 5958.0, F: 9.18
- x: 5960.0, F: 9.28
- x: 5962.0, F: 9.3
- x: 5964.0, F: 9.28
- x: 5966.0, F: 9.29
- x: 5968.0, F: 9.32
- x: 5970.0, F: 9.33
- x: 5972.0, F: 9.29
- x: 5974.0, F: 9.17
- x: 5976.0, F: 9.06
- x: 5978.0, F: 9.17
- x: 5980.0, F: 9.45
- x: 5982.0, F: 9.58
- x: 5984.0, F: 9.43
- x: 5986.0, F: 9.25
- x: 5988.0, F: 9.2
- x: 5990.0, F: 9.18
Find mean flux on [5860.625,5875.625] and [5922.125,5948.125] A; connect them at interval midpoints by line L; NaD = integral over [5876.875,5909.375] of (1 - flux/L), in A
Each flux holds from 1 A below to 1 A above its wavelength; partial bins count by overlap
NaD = 1.2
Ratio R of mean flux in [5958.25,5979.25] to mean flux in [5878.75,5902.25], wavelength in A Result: 1.1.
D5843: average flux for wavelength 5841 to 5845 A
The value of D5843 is 9.32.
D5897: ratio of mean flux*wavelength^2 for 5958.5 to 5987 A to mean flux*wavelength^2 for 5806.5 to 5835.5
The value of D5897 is 1.1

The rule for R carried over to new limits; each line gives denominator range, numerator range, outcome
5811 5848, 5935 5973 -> 1.01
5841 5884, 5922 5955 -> 0.96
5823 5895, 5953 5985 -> 1.01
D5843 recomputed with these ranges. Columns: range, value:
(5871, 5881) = 9.84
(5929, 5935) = 8.33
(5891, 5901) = 8.26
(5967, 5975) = 9.28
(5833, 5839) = 8.55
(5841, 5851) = 9.3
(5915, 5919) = 9.47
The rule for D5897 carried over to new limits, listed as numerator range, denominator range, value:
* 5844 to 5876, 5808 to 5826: 1.05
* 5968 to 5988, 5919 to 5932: 1.05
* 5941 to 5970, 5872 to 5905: 1.04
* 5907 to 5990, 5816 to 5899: 1.04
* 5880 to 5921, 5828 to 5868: 1.00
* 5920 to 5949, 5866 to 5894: 1.01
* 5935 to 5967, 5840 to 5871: 1.03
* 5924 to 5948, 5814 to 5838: 1.01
